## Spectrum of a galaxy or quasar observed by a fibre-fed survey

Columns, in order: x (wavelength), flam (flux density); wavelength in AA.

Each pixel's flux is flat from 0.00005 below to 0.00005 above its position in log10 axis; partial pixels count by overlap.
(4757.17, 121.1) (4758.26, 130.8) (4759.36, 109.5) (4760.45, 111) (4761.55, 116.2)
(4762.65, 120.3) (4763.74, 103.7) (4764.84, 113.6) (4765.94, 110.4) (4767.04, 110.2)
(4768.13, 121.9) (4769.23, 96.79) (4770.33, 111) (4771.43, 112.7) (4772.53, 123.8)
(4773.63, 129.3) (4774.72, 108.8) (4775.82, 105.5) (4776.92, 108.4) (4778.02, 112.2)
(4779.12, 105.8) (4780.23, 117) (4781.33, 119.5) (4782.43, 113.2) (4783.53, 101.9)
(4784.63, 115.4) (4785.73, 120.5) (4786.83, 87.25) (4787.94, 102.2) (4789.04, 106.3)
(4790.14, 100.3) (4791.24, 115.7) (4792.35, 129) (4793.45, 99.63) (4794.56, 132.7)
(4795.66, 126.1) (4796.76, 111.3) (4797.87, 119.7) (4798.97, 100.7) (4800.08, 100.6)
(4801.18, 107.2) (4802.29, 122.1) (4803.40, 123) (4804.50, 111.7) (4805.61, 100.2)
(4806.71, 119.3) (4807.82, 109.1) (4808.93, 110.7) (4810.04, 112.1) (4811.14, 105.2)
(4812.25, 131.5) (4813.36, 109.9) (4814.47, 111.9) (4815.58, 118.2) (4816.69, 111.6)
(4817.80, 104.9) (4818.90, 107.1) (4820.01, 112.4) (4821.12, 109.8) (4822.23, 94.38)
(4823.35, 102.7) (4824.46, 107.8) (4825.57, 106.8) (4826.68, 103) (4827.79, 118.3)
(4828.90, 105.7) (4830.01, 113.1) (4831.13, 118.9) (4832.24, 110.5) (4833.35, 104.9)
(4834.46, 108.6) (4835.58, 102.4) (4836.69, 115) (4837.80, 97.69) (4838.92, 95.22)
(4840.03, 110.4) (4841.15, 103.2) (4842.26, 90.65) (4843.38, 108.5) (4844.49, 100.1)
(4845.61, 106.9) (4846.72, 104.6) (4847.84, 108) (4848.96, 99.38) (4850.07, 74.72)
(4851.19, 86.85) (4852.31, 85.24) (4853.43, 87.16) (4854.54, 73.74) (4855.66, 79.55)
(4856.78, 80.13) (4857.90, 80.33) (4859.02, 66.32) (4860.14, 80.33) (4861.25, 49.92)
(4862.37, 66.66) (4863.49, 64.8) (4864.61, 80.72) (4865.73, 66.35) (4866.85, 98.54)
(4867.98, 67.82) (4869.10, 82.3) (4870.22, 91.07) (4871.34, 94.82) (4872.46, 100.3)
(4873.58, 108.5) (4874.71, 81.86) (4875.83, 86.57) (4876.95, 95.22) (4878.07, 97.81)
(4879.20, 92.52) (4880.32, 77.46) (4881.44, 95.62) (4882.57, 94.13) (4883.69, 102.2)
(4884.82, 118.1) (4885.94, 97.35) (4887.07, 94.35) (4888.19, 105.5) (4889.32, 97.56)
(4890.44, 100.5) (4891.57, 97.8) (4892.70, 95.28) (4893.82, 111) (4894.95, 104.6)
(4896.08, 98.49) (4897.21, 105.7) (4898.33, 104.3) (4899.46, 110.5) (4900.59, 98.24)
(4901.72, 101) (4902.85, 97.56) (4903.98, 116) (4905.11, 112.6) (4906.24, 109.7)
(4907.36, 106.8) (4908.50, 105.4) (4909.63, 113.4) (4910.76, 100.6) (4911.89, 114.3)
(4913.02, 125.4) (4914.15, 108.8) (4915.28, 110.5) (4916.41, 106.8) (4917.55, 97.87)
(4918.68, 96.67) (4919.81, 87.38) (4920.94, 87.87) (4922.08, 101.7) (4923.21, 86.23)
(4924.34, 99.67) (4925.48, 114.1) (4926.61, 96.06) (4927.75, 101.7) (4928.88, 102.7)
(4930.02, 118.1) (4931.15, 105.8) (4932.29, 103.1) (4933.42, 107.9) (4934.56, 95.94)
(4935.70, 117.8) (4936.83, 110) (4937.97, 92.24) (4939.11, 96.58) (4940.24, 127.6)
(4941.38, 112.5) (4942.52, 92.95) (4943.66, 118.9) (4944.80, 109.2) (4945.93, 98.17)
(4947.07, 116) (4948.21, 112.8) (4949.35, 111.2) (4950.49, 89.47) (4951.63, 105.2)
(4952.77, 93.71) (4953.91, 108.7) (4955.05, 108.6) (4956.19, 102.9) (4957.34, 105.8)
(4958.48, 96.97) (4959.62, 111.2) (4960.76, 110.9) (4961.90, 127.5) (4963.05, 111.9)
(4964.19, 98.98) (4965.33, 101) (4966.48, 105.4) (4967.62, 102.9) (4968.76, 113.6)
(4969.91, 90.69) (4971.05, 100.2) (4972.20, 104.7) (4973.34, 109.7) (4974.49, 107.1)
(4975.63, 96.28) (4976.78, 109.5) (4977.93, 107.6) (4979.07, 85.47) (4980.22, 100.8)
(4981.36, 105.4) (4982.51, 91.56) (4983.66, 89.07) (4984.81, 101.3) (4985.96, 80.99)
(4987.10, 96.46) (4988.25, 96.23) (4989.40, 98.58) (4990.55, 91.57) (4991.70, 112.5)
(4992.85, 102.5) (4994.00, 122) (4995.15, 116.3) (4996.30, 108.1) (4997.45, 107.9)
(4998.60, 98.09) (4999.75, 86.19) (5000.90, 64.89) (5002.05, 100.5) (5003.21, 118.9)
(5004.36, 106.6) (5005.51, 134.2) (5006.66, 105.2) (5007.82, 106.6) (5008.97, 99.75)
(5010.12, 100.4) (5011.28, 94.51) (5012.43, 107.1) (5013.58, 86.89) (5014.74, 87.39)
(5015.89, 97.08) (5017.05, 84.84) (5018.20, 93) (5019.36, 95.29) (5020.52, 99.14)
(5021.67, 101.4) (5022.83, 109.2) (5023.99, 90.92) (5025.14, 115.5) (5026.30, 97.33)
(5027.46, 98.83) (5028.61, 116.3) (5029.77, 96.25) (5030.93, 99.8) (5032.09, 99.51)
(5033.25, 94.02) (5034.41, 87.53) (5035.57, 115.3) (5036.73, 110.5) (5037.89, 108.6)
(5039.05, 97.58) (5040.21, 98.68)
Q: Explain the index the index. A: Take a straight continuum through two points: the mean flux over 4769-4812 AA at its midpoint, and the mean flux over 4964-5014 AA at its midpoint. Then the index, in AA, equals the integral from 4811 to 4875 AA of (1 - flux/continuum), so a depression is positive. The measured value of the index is 7.39 AA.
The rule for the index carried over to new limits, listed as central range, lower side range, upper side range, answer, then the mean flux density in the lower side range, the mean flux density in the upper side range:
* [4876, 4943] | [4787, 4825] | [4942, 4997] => 2.2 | 111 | 104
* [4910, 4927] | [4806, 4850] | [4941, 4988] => 0.4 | 108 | 103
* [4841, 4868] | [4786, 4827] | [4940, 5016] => 6.0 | 110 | 103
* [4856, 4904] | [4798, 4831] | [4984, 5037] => 6.8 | 110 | 101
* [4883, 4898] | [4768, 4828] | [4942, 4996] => 0.7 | 111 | 104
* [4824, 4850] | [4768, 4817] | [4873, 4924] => 0.5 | 112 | 101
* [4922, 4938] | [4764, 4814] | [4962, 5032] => 0.1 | 112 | 101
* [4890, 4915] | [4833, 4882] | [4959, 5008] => -3.1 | 89.7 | 103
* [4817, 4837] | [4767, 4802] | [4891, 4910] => 0.2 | 112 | 105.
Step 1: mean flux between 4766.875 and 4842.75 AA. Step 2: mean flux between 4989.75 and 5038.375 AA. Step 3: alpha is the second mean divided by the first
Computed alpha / 0.92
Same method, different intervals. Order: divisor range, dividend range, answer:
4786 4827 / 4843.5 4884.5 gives 0.79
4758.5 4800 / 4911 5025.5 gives 0.92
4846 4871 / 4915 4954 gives 1.28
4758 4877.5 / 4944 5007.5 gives 1.00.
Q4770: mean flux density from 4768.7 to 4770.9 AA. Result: 104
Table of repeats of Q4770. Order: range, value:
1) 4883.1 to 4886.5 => 106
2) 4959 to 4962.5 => 116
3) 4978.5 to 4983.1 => 95.8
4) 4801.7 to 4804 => 122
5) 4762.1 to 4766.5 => 112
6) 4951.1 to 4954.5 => 103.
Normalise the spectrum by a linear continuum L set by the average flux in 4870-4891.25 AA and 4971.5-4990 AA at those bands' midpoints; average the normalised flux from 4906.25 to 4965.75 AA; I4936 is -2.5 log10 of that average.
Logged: -0.08 mag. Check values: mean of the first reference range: 96.5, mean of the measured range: 106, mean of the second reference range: 98.8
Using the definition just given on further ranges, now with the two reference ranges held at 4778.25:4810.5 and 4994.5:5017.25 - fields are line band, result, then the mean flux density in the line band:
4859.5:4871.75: 0.376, 76.4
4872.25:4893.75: 0.108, 97.1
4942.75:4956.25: -0.024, 106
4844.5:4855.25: 0.182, 92.1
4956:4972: -0.028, 106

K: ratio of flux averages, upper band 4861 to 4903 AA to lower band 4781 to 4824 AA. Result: 0.84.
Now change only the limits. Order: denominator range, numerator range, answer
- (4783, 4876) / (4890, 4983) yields 1.04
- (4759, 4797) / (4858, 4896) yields 0.80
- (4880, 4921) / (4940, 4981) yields 1.02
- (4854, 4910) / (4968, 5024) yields 1.08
